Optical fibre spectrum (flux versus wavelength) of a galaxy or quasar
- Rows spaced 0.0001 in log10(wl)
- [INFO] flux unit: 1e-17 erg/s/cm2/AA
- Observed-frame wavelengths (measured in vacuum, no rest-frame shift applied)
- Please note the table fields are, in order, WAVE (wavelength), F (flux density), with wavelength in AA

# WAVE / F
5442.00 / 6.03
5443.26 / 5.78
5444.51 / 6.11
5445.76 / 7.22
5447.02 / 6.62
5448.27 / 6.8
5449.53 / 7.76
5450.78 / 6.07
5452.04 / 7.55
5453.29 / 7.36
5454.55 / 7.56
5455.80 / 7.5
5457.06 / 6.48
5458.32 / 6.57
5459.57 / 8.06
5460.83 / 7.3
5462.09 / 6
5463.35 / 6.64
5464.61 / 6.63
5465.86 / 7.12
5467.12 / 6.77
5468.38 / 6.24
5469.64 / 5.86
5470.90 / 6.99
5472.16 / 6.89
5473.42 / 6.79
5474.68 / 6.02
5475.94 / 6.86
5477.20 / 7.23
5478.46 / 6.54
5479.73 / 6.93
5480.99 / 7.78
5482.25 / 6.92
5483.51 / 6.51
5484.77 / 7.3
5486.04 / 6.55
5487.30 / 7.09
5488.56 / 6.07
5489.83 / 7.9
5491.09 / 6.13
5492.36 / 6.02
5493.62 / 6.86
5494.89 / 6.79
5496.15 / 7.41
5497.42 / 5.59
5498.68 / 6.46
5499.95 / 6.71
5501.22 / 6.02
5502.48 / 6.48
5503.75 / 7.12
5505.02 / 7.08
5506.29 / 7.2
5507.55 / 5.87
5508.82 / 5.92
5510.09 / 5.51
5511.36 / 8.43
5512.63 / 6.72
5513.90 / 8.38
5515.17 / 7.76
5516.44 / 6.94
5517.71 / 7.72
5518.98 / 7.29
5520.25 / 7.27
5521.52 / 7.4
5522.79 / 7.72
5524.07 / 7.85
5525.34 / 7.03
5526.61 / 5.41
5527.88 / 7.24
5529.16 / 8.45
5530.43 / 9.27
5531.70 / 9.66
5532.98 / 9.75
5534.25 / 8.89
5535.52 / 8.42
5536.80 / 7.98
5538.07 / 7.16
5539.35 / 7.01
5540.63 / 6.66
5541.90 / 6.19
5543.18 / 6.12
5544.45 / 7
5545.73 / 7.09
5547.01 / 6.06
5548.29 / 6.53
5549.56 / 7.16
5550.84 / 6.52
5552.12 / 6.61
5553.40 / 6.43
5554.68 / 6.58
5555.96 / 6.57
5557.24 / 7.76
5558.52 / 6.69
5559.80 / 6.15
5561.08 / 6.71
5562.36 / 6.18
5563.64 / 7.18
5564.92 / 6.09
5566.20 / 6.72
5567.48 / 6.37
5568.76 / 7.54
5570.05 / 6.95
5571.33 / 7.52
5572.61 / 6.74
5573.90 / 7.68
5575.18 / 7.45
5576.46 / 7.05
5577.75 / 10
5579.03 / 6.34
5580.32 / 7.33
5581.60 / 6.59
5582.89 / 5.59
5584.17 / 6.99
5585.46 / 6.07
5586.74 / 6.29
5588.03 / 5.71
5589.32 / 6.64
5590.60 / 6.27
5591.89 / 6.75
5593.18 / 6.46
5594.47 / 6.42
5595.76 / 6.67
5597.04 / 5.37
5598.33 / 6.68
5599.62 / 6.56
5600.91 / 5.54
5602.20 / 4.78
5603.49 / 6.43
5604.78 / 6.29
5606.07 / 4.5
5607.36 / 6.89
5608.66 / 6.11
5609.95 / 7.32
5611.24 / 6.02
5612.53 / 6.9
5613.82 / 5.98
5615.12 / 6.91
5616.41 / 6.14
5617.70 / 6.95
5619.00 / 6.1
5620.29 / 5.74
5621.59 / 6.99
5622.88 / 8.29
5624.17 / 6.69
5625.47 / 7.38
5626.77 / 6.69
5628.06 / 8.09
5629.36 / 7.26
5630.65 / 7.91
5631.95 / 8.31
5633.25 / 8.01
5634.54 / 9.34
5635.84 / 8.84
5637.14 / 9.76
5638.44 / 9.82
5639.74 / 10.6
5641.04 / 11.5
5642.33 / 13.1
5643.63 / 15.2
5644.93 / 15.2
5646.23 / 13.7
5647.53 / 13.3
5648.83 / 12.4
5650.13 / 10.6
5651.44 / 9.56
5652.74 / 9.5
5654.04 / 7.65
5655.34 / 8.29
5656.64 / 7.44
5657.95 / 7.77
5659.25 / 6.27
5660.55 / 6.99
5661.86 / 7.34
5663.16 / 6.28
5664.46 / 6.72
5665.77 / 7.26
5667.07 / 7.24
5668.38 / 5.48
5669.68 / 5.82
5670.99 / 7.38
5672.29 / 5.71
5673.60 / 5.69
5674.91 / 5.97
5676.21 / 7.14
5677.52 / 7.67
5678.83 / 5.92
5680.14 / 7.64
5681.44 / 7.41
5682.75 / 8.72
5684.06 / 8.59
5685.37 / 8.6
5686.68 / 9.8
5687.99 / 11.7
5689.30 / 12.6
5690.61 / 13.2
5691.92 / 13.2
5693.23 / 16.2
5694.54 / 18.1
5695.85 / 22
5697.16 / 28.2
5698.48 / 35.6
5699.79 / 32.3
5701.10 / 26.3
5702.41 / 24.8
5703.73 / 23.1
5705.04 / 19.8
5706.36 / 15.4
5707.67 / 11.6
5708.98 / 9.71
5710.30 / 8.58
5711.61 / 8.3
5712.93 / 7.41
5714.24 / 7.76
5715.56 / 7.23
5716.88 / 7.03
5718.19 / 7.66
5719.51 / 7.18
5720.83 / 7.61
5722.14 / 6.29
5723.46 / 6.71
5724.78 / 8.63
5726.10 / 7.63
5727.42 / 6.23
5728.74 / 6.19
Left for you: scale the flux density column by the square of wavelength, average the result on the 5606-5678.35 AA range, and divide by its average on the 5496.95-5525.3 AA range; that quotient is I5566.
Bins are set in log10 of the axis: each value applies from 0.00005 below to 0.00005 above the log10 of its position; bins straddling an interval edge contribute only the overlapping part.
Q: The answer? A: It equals 1.22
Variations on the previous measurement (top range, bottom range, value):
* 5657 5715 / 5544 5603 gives 1.88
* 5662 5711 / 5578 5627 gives 2.06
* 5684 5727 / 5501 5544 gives 2.02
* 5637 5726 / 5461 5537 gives 1.70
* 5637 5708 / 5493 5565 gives 1.81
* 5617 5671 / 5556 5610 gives 1.35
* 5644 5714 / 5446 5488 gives 1.86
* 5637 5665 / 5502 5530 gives 1.46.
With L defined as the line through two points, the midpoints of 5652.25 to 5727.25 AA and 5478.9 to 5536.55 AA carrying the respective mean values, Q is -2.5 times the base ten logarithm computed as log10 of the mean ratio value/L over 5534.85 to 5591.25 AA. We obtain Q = 0.22 mag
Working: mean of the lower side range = 7.2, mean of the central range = 6.84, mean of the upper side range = 11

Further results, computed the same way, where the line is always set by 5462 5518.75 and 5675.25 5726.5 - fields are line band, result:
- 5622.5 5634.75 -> 0.36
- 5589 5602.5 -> 0.50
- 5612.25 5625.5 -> 0.49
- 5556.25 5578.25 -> 0.26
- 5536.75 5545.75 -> 0.21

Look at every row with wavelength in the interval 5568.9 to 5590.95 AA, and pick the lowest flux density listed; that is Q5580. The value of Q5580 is 5.59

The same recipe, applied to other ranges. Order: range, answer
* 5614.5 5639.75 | 5.74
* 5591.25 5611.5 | 4.5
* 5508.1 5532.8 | 5.41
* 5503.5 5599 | 5.37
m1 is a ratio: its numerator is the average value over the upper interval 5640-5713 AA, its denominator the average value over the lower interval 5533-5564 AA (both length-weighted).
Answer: 1.72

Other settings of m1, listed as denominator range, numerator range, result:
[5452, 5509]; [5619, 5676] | 1.26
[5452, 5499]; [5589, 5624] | 0.93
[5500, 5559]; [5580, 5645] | 1.03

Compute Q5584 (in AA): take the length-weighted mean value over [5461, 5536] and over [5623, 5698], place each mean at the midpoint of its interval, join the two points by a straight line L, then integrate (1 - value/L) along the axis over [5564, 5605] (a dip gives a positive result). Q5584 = 9.00 AA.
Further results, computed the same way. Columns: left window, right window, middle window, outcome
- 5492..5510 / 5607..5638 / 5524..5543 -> -2.92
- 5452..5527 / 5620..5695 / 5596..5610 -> 3.93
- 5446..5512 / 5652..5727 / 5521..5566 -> 4.88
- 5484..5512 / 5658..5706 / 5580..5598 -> 6.04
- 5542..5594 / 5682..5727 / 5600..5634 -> 9.39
